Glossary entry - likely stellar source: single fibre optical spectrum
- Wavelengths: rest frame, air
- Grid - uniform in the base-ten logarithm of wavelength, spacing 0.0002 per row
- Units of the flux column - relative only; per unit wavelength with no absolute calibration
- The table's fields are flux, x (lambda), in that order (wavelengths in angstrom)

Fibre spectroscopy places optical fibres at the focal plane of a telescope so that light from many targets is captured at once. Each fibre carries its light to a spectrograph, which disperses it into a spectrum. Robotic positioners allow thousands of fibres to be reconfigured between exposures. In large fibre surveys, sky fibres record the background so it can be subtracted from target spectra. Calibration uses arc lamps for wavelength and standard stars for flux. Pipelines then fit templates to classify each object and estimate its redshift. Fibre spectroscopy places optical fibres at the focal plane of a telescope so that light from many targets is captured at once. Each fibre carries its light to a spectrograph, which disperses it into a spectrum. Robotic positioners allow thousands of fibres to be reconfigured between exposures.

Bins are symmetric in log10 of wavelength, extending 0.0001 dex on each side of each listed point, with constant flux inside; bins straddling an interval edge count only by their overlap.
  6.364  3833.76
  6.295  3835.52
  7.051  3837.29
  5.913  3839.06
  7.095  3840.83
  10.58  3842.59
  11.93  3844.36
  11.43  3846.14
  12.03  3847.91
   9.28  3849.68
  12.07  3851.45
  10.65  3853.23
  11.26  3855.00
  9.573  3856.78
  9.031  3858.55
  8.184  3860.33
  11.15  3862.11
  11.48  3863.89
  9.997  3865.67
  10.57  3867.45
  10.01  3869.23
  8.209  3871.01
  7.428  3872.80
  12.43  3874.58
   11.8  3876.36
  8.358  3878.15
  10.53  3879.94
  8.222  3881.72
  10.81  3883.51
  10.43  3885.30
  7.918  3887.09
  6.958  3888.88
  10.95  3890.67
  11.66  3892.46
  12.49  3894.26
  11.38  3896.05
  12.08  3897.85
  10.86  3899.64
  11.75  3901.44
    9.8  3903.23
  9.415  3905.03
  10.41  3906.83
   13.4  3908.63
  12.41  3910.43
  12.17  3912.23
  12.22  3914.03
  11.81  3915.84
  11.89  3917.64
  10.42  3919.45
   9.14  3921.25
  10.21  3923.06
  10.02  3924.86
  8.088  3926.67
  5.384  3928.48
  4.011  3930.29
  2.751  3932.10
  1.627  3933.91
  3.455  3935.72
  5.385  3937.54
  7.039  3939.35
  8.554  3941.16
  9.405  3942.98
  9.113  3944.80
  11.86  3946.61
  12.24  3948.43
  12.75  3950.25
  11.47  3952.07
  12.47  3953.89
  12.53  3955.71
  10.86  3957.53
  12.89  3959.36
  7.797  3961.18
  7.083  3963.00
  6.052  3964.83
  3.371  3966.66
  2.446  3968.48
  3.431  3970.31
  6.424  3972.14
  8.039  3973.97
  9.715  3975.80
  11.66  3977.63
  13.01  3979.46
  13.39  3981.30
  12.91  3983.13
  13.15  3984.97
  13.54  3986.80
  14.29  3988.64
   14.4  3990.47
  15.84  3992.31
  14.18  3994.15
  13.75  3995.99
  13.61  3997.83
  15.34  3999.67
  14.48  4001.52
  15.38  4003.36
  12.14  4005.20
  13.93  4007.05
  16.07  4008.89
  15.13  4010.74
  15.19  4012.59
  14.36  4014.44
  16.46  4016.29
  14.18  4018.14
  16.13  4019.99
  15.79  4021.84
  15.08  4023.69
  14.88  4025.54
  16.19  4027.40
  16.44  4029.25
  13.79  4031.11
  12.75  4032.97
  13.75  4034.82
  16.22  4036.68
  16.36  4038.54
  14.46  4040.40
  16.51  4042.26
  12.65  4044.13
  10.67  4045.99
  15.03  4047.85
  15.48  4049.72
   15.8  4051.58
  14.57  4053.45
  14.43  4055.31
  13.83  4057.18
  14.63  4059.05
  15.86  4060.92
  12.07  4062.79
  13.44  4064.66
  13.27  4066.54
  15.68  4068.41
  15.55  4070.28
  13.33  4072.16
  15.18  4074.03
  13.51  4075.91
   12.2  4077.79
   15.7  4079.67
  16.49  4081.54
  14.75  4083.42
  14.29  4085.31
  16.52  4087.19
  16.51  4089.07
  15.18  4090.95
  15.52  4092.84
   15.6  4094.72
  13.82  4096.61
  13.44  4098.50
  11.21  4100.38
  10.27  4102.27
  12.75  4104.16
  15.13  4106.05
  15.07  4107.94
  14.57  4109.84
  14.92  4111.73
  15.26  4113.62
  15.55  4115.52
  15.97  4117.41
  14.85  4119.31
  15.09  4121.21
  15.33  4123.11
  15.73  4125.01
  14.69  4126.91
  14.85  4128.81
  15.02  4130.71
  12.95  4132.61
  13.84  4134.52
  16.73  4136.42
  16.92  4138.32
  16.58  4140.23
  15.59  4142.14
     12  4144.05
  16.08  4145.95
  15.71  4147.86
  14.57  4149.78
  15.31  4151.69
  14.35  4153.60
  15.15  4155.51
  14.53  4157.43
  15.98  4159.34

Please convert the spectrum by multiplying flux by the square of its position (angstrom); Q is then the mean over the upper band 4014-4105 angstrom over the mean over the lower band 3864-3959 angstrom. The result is 1.60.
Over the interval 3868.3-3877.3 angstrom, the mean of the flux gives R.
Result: 9.97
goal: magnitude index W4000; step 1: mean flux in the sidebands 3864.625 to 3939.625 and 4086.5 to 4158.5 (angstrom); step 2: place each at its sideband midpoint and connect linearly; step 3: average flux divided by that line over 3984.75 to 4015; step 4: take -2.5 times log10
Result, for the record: -0.216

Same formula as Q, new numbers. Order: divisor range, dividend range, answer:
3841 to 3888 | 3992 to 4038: 1.58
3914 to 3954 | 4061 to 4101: 1.81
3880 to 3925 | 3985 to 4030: 1.45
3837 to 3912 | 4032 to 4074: 1.53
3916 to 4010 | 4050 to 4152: 1.54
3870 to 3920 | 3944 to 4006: 1.10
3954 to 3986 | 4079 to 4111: 1.68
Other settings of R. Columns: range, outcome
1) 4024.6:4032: 15.3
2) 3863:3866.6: 10.7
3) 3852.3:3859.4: 10.1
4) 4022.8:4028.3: 15.4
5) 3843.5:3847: 11.6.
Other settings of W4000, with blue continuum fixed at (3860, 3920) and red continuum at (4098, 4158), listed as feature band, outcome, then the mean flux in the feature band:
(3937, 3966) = 0.18 mag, 9.84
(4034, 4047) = -0.09 mag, 14.4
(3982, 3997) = -0.14 mag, 14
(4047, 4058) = -0.11 mag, 14.9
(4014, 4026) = -0.19 mag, 15.3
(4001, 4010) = -0.15 mag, 14.4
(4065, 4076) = -0.06 mag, 14.4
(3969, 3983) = 0.28 mag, 9.39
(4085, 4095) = -0.12 mag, 15.7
